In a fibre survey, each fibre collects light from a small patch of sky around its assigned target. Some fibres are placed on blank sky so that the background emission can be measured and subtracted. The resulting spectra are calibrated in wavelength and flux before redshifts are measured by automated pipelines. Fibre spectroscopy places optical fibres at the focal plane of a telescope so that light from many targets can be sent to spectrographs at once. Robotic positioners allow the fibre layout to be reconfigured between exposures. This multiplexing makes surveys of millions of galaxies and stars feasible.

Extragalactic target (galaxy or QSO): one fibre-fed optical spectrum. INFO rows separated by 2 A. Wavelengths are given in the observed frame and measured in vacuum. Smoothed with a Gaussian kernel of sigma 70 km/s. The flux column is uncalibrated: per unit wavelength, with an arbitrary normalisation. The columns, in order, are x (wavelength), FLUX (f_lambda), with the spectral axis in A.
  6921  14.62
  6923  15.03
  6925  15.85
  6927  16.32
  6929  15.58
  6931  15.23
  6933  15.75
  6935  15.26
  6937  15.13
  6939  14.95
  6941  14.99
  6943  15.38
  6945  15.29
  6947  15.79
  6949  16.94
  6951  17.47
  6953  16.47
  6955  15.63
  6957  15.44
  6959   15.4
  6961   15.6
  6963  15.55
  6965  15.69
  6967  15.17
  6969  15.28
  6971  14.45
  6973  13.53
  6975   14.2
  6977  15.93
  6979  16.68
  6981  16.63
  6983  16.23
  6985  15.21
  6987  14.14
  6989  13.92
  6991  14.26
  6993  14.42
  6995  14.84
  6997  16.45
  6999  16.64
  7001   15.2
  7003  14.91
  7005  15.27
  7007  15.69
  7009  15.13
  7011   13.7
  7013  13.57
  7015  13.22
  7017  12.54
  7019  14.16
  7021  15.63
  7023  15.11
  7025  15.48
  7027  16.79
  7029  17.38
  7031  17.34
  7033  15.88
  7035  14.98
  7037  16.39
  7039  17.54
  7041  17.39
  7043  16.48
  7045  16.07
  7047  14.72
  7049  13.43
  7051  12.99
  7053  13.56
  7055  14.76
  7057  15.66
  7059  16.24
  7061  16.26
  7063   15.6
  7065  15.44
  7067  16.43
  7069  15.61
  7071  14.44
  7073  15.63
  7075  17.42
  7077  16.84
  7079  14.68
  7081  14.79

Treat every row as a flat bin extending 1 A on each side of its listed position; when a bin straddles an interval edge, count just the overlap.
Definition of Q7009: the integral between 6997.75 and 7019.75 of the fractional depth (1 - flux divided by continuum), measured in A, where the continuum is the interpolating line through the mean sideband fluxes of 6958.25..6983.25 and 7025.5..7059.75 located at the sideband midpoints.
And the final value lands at 1.4 A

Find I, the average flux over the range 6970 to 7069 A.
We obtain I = 15.3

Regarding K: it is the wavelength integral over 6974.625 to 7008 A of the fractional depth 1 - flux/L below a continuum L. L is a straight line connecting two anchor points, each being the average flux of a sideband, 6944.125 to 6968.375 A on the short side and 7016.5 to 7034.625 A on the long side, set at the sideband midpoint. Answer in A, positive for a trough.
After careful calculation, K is 0.86 A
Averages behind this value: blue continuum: 15.9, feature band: 15.4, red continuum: 15.7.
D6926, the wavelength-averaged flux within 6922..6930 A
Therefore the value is 15.7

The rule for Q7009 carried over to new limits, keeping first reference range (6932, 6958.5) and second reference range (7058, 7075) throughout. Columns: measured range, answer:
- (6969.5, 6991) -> 0.94 A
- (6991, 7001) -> 0.22 A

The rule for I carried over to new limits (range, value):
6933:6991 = 15.4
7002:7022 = 14.4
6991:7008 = 15.4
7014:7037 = 15.4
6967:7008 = 15.2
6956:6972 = 15.3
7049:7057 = 14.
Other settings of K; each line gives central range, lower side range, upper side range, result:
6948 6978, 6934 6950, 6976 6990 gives 0.0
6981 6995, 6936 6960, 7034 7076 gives 0.7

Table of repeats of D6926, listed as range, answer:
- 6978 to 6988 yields 15.8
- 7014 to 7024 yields 14.1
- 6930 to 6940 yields 15.3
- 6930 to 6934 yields 15.5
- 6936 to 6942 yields 15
